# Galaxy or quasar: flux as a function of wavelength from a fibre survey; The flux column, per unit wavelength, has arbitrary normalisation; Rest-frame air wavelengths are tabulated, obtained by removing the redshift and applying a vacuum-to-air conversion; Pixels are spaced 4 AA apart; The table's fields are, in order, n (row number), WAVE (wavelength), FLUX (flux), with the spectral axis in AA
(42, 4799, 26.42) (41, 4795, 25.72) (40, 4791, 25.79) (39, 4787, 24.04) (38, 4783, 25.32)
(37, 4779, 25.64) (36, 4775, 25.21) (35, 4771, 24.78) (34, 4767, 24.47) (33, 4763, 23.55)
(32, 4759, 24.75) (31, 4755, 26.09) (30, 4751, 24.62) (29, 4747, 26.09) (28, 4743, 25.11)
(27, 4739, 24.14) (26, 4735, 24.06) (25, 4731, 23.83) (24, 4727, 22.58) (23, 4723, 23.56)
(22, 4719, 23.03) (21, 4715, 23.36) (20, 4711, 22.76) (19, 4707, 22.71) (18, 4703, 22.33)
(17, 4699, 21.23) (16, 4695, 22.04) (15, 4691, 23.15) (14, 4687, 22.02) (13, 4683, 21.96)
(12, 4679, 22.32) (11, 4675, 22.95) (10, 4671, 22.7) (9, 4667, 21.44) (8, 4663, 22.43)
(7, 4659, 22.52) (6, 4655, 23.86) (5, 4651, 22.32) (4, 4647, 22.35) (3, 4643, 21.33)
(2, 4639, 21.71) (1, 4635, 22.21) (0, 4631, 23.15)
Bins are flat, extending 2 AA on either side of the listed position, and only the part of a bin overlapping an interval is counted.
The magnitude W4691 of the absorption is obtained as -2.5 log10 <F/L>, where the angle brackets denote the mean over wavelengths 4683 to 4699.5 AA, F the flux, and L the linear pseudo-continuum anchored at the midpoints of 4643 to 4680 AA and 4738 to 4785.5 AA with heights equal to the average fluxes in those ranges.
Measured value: 0.050 mag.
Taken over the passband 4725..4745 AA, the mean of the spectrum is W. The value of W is 23.9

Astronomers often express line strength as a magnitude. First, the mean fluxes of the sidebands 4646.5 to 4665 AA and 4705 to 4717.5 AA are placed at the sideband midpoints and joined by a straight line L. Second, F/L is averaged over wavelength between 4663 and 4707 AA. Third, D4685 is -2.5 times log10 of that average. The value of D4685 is 0.03 mag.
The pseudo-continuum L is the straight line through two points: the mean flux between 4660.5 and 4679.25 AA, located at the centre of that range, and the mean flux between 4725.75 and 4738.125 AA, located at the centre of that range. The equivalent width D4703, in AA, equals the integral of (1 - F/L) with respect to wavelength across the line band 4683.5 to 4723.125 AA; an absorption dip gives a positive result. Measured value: 0.84 AA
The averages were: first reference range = 22.4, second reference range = 23.6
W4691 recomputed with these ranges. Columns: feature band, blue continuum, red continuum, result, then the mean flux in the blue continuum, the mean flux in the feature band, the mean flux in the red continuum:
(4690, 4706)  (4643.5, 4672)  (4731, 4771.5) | 0.06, 22.4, 22.2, 24.7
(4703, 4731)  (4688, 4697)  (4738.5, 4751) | 0.03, 22.5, 23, 25.2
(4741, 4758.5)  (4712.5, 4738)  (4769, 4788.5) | -0.06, 23.4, 25.4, 25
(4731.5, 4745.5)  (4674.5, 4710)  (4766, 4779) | -0.03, 22.3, 24.4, 25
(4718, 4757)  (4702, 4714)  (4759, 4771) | -0.04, 22.7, 24.3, 24.3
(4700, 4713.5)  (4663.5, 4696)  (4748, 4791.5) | 0.03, 22.3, 22.5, 24.9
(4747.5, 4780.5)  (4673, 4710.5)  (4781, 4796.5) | -0.02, 22.3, 24.9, 25.2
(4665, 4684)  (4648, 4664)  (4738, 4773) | 0.04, 22.8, 22.3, 24.9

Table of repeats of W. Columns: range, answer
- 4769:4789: 25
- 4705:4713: 22.7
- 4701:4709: 22.5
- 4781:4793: 25.1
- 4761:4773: 24.3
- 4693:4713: 22.2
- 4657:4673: 22.3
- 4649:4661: 22.9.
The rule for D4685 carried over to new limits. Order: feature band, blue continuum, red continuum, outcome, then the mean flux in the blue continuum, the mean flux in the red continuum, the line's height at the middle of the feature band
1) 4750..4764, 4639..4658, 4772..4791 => -0.01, 22.4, 25.1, 24.6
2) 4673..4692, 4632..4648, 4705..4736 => 0.01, 21.9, 23.2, 22.6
